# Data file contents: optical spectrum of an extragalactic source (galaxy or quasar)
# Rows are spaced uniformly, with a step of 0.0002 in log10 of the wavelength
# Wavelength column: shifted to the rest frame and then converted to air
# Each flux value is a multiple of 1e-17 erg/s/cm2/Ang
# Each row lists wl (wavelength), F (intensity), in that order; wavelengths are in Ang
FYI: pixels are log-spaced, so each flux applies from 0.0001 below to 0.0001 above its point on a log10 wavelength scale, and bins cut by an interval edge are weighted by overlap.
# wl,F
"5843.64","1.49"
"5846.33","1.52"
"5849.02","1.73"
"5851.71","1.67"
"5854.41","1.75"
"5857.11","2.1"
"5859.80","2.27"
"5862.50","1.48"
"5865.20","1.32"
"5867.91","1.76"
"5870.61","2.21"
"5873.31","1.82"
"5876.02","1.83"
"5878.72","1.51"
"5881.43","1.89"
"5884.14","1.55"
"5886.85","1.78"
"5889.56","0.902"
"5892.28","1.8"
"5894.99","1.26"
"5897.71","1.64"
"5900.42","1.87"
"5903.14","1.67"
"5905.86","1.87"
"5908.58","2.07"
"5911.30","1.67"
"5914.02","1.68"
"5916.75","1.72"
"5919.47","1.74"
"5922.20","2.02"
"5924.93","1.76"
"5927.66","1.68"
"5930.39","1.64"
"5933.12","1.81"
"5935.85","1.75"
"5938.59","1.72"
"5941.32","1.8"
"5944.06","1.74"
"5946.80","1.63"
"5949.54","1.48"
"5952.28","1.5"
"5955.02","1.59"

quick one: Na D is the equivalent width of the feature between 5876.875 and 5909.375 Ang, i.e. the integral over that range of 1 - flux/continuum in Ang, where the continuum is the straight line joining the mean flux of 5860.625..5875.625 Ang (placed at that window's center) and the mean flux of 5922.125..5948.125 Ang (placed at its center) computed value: 1.80 Ang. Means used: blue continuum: 1.74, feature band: 1.65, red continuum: 1.74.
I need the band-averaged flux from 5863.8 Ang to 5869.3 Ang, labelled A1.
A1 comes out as 1.54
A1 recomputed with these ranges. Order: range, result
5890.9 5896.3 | 1.53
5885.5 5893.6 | 1.49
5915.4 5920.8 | 1.73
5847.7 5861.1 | 1.9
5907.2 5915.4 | 1.81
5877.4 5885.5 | 1.65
